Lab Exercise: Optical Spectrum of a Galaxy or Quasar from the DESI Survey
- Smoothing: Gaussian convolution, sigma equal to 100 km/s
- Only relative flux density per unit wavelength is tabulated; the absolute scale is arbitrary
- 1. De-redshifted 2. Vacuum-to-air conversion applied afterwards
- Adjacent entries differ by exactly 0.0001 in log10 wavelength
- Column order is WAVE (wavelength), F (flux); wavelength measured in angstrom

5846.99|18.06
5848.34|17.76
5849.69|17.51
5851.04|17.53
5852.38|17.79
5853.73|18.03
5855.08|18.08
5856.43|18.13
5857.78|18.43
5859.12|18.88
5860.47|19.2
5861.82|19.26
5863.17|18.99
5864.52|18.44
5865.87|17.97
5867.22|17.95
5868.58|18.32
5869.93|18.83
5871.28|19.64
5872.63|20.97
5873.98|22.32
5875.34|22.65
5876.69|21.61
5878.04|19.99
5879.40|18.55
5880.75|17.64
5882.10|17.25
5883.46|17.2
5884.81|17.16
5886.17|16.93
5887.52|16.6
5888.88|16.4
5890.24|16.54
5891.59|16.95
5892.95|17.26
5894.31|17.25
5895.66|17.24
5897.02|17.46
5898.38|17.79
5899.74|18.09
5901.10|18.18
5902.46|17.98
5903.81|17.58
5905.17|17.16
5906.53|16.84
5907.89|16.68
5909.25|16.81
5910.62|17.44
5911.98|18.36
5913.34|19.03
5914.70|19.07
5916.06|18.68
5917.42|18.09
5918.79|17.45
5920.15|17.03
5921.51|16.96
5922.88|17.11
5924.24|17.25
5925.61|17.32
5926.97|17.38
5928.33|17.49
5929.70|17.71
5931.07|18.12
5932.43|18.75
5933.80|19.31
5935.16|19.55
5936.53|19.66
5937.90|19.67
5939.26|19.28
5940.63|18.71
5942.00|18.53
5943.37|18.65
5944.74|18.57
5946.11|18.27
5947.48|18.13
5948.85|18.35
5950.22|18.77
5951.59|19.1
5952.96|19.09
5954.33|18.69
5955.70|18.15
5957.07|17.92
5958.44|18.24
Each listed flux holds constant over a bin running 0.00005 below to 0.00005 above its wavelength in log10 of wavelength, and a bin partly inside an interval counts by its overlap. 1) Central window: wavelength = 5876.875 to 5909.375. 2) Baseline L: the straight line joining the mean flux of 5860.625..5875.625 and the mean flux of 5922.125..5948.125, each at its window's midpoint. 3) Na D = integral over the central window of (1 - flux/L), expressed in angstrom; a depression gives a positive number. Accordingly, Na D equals 2.7 angstrom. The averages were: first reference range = 19.5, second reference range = 18.4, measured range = 17.5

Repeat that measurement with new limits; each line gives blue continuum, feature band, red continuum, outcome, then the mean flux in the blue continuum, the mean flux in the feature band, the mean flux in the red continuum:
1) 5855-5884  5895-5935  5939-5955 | 2.31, 19.1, 17.8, 18.7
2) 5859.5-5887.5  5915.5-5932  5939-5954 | 1.05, 19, 17.6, 18.7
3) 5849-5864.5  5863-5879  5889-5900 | -1.68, 18.4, 19.8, 17.2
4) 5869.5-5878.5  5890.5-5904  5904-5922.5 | 1.02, 20.9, 17.6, 17.6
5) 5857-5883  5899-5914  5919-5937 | 0.64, 19.3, 17.6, 17.9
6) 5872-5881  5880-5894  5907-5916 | 2.00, 20.7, 17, 17.9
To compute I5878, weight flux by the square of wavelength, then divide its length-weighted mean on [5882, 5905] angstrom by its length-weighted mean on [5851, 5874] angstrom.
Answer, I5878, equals 0.93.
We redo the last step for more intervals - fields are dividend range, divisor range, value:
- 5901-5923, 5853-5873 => 0.96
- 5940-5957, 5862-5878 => 0.96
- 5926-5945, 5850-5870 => 1.04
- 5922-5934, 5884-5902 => 1.04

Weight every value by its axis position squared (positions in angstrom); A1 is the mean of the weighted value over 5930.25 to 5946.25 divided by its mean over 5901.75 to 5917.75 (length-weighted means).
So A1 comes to 1.1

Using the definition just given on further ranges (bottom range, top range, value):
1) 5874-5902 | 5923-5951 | 1.04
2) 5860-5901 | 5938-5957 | 1.04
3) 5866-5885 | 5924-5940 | 0.98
